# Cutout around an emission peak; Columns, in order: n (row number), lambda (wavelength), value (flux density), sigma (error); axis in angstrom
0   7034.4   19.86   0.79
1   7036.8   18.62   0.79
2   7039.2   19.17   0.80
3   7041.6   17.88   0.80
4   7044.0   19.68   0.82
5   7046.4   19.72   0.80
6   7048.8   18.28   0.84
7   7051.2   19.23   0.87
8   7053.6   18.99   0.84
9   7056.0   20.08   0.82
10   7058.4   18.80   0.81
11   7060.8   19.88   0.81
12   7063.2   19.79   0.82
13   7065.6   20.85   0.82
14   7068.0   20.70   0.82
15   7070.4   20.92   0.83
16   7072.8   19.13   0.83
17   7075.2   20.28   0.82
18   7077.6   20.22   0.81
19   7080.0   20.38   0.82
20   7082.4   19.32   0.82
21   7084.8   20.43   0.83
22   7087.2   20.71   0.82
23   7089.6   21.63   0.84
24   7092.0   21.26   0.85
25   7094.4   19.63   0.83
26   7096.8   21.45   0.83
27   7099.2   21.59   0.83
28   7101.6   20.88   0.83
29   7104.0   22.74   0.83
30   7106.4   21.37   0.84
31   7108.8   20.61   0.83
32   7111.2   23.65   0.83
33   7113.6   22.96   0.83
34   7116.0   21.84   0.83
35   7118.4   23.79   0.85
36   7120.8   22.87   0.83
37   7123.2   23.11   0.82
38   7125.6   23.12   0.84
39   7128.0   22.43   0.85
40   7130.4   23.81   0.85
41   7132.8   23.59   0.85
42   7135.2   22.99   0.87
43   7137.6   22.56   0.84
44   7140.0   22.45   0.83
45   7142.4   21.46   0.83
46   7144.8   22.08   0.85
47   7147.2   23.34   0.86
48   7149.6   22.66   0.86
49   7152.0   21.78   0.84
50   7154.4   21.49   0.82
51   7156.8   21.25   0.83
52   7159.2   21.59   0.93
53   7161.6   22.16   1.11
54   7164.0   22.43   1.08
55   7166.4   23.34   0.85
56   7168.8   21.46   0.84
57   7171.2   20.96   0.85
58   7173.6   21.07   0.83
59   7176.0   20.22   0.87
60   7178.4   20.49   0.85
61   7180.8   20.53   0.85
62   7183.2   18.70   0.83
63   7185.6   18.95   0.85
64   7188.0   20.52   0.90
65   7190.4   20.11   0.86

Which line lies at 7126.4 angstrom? Mg II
